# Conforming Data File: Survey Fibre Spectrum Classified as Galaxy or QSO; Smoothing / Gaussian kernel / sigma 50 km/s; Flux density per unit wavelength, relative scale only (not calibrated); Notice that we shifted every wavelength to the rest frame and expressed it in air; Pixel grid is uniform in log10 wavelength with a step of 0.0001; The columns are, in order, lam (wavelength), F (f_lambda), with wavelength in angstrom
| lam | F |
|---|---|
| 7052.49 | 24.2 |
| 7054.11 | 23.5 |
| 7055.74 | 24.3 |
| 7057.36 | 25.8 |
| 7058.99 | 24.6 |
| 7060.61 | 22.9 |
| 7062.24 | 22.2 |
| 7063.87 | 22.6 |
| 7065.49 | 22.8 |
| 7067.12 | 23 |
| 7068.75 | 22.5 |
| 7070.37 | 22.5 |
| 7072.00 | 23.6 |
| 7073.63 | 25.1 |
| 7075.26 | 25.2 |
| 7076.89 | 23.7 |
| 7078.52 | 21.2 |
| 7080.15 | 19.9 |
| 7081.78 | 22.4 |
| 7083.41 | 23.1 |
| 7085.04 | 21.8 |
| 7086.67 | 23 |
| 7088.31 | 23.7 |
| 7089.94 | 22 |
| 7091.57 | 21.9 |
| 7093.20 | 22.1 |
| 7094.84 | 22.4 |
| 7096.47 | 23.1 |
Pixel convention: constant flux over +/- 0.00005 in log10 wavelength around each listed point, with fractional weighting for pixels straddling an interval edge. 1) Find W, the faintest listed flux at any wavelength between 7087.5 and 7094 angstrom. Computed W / 21.9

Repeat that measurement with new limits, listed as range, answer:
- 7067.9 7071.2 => 22.5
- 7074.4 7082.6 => 19.9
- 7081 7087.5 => 21.8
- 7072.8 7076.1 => 25.1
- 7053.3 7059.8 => 23.5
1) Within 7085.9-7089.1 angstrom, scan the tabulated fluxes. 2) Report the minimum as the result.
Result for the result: 23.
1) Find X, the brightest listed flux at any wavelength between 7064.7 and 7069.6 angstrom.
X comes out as 23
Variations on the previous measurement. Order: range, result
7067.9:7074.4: 25.1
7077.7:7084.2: 23.1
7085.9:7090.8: 23.7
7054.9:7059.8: 25.8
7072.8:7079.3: 25.2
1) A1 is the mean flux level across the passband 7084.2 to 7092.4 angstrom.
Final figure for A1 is 22.5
